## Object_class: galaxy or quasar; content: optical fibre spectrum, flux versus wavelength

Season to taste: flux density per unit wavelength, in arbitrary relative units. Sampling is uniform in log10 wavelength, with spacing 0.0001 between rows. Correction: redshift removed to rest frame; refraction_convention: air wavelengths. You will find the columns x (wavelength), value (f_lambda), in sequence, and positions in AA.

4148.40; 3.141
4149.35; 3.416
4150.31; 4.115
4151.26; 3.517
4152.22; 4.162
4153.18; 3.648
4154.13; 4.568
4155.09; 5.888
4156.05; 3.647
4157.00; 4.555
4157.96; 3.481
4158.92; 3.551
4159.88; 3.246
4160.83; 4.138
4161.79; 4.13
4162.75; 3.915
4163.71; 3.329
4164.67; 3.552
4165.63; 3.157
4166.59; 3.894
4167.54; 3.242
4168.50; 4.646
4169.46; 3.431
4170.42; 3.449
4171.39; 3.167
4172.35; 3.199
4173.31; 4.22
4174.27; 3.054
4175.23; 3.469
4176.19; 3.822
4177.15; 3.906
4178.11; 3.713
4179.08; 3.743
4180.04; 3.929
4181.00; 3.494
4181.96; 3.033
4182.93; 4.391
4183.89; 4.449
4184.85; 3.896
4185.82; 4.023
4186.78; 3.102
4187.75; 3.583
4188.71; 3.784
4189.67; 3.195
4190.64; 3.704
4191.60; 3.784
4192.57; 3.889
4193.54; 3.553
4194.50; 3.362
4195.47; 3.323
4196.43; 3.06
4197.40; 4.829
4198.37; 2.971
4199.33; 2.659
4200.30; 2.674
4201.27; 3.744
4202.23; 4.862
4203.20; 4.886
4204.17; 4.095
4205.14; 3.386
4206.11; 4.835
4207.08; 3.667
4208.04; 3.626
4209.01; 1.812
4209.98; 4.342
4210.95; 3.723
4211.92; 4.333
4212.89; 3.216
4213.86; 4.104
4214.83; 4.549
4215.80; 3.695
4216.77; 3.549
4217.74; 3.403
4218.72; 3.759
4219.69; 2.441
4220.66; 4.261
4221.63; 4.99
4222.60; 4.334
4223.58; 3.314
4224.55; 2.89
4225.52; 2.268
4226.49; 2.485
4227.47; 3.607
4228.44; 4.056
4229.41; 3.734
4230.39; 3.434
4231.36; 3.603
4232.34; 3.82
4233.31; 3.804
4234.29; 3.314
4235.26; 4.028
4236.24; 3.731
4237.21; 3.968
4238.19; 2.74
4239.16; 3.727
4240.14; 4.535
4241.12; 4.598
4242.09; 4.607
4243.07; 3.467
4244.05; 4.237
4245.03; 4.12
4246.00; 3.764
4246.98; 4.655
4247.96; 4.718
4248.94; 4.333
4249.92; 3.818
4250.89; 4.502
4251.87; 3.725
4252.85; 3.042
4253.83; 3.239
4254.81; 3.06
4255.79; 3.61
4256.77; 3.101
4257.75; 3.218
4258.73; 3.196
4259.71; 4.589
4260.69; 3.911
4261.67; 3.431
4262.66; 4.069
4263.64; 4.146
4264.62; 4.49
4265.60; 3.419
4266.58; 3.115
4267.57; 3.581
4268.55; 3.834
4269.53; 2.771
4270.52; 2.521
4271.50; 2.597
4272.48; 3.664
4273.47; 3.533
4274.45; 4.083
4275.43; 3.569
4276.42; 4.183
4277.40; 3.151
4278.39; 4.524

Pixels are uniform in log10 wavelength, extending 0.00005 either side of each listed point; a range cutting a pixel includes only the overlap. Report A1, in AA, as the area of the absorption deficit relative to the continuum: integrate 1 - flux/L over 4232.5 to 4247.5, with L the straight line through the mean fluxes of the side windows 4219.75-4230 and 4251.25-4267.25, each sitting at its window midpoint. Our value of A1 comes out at -1.63 AA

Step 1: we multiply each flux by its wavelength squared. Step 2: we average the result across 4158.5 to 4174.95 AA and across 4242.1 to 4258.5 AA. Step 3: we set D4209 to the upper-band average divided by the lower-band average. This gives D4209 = 1.10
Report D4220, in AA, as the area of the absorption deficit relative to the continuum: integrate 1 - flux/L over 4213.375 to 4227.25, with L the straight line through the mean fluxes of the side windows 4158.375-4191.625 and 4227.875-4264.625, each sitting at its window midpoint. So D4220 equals 0.7 AA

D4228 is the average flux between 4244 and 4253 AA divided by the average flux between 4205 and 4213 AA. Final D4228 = 1.12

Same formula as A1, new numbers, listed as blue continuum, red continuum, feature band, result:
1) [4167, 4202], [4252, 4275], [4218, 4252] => -2.67 AA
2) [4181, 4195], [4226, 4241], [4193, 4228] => 0.44 AA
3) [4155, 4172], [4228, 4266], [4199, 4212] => 0.12 AA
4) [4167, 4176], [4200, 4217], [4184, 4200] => 0.71 AA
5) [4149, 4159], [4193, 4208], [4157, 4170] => 0.98 AA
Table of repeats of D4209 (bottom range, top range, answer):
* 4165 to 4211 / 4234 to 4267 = 1.08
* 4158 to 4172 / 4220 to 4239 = 1.02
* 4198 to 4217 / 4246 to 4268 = 1.03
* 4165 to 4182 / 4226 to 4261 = 1.08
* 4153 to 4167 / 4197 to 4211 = 0.97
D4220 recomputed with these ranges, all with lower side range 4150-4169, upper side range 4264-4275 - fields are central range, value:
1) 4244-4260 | -1.31 AA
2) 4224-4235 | 0.69 AA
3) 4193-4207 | 0.02 AA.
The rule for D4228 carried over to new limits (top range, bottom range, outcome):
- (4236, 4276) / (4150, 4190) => 0.99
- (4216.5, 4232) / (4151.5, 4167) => 0.90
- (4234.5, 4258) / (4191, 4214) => 1.04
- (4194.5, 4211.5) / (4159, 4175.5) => 1.02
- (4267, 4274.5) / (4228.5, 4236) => 0.89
